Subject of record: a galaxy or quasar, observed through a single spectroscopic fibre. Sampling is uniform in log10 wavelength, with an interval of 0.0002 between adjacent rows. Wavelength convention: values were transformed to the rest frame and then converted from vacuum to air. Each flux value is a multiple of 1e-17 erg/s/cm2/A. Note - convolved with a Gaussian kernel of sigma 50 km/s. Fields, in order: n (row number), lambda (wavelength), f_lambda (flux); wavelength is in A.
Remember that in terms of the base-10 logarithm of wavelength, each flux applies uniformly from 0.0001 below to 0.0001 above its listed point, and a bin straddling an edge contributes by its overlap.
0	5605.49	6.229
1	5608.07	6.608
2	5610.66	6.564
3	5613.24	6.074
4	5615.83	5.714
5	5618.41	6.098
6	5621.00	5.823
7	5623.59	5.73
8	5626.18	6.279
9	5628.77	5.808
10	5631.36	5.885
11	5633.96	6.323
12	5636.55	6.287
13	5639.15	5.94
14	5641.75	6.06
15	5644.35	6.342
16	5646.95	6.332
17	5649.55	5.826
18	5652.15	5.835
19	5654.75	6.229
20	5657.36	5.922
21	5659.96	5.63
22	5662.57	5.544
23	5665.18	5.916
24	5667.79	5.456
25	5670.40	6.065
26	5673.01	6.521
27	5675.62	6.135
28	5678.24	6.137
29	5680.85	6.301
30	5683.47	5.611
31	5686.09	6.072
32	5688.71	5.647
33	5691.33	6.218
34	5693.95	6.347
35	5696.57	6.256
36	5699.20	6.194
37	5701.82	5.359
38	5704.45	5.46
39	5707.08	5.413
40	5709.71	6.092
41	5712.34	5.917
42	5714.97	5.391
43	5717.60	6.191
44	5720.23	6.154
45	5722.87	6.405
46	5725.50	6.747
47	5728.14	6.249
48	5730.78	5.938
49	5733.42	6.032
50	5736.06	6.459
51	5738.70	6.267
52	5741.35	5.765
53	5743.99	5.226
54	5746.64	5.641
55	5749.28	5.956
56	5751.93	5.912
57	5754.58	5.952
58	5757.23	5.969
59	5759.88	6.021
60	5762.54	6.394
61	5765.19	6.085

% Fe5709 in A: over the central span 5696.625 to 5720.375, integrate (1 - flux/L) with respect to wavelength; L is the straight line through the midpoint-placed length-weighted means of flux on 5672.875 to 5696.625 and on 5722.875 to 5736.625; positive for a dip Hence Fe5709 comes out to 1.51 A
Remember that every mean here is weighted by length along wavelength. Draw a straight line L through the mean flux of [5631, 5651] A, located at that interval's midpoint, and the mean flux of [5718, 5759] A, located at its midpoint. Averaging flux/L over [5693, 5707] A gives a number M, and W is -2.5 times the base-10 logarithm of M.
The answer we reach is 0.04 mag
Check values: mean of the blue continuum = 6.13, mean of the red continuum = 6.05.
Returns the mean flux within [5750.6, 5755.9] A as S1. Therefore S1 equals 5.93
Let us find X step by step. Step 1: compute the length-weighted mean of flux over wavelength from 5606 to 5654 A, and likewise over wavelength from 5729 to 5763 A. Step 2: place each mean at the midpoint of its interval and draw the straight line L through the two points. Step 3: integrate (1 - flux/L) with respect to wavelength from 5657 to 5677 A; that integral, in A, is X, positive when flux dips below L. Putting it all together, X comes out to 0.5 A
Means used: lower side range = 6.09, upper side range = 5.96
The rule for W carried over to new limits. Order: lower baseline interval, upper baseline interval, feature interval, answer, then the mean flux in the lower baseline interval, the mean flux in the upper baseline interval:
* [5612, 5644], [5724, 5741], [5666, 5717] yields 0.041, 6.01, 6.25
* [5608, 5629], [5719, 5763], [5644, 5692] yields 0.015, 6.06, 6.06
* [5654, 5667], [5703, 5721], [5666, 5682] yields -0.053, 5.81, 5.79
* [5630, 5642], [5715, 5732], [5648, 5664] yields 0.052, 6.1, 6.22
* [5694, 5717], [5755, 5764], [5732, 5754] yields 0.019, 5.81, 6.11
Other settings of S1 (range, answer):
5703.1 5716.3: 5.65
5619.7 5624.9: 5.78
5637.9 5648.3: 6.17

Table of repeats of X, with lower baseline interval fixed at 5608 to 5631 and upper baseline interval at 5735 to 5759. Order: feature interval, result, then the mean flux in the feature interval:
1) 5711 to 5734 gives -0.7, 6.12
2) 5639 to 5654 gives -0.1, 6.07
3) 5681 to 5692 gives 0.1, 5.91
